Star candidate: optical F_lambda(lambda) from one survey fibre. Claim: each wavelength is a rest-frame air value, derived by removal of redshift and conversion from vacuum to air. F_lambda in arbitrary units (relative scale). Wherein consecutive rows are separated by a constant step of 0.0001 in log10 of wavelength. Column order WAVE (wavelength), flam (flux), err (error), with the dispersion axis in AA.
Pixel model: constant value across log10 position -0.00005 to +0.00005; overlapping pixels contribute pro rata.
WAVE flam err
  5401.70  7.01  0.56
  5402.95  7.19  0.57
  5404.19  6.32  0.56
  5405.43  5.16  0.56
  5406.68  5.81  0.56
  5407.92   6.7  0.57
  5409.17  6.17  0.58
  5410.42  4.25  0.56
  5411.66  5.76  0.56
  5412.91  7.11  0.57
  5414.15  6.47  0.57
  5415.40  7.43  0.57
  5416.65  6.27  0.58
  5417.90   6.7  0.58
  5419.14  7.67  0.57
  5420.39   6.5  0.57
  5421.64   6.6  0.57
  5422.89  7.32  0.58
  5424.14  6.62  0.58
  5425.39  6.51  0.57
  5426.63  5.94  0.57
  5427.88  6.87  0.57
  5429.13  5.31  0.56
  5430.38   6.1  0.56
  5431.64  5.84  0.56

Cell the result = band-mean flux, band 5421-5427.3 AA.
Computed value 6.6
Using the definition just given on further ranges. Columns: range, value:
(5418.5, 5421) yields 7.1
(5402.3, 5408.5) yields 6.24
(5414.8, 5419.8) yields 7.01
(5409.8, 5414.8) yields 5.91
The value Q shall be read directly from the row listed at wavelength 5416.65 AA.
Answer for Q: 6.27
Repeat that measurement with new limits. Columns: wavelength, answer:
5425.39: 6.51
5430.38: 6.1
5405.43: 5.16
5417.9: 6.7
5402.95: 7.19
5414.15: 6.47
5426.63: 5.94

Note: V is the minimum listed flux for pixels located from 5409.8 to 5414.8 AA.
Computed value 4.25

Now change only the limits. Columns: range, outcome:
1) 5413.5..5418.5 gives 6.27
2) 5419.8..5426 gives 6.5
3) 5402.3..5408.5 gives 5.16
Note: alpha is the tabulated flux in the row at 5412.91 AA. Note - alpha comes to 7.11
